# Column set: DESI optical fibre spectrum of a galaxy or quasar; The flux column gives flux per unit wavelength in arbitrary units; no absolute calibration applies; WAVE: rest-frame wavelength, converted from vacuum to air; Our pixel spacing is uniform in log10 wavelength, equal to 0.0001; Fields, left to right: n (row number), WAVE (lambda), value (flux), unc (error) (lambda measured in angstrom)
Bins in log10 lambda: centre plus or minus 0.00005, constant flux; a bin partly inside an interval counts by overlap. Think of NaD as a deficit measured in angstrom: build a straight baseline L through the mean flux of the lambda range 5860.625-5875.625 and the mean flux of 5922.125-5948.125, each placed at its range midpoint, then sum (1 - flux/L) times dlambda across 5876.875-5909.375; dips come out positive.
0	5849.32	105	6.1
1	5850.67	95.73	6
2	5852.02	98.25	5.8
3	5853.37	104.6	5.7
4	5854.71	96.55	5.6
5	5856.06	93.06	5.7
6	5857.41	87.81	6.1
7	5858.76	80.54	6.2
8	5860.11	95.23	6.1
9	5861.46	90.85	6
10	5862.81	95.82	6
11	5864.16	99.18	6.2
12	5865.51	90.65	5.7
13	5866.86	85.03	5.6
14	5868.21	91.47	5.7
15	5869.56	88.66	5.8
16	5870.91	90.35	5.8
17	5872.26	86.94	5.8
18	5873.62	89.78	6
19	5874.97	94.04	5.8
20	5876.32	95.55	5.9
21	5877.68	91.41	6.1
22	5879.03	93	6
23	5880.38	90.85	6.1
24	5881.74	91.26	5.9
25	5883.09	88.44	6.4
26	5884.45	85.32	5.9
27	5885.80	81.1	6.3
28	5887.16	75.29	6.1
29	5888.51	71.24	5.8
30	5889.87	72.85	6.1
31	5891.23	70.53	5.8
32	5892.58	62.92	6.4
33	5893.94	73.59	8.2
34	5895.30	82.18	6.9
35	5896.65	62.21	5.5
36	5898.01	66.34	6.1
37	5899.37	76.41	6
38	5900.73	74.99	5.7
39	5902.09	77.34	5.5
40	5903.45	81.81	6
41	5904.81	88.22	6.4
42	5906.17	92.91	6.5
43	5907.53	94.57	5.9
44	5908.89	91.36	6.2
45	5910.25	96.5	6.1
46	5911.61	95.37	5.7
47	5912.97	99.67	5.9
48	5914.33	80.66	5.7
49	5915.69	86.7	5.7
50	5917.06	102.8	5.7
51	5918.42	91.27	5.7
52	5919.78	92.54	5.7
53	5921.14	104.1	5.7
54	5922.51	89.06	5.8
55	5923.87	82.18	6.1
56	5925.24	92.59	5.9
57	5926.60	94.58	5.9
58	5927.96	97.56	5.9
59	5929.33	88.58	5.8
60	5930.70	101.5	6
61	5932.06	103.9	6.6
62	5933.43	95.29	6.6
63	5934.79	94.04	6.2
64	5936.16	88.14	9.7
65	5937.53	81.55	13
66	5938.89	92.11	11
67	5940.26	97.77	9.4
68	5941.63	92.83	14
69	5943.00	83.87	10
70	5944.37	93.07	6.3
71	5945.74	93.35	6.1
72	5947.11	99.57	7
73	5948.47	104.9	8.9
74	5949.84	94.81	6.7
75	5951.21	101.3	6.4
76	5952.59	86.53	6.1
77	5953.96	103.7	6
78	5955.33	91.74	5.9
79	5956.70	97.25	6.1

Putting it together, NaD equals 4.0 angstrom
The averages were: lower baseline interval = 91.2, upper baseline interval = 92.9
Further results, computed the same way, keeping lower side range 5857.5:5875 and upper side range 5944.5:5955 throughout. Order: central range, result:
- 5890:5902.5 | 2.8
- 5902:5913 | 0.3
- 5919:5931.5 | 0.2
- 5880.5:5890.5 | 1.2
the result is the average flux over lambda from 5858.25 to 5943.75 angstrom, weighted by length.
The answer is 87.9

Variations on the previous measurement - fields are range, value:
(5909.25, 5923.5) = 93.6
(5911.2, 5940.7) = 93.2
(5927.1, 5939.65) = 93.7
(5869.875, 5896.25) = 83.4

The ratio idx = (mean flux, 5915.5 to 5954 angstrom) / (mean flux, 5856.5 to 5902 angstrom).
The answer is 1.1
